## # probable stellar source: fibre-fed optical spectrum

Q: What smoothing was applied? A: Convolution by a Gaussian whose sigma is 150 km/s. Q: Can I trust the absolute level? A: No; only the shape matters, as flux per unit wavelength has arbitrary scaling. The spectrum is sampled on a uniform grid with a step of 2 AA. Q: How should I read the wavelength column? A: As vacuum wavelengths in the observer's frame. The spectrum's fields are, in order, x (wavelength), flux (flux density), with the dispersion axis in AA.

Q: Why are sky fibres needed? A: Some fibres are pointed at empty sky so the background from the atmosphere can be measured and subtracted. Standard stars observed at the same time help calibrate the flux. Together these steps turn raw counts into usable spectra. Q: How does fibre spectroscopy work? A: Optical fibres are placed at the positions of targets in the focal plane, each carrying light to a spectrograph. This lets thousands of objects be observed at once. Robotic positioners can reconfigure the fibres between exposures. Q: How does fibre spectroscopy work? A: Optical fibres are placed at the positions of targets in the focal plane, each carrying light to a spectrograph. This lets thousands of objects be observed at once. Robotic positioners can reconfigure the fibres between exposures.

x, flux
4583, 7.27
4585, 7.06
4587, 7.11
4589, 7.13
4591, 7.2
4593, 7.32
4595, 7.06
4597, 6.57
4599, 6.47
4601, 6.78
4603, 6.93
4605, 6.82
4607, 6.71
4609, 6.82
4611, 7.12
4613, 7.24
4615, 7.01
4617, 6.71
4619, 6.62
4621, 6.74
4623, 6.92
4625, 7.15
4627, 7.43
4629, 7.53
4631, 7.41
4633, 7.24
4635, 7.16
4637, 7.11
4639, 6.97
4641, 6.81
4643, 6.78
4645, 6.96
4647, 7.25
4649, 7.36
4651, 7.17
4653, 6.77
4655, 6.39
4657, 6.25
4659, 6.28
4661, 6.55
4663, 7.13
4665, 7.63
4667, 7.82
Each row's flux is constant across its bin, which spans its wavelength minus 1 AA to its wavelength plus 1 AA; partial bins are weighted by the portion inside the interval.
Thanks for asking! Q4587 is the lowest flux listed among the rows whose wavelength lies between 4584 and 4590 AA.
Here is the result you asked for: 7.06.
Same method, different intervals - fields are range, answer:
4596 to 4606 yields 6.47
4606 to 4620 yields 6.62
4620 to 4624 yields 6.74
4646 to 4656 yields 6.39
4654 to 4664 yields 6.25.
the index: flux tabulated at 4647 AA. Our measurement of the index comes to 7.25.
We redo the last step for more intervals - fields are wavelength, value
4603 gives 6.93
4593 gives 7.32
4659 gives 6.28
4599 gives 6.47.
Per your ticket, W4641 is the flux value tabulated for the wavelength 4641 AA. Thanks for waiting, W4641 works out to 6.81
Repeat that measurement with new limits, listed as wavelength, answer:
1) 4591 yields 7.2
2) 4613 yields 7.24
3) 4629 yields 7.53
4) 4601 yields 6.78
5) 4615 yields 7.01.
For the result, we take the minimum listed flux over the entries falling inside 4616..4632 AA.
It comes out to 6.62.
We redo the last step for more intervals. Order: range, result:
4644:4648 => 6.96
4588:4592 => 7.13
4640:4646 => 6.78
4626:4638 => 7.11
